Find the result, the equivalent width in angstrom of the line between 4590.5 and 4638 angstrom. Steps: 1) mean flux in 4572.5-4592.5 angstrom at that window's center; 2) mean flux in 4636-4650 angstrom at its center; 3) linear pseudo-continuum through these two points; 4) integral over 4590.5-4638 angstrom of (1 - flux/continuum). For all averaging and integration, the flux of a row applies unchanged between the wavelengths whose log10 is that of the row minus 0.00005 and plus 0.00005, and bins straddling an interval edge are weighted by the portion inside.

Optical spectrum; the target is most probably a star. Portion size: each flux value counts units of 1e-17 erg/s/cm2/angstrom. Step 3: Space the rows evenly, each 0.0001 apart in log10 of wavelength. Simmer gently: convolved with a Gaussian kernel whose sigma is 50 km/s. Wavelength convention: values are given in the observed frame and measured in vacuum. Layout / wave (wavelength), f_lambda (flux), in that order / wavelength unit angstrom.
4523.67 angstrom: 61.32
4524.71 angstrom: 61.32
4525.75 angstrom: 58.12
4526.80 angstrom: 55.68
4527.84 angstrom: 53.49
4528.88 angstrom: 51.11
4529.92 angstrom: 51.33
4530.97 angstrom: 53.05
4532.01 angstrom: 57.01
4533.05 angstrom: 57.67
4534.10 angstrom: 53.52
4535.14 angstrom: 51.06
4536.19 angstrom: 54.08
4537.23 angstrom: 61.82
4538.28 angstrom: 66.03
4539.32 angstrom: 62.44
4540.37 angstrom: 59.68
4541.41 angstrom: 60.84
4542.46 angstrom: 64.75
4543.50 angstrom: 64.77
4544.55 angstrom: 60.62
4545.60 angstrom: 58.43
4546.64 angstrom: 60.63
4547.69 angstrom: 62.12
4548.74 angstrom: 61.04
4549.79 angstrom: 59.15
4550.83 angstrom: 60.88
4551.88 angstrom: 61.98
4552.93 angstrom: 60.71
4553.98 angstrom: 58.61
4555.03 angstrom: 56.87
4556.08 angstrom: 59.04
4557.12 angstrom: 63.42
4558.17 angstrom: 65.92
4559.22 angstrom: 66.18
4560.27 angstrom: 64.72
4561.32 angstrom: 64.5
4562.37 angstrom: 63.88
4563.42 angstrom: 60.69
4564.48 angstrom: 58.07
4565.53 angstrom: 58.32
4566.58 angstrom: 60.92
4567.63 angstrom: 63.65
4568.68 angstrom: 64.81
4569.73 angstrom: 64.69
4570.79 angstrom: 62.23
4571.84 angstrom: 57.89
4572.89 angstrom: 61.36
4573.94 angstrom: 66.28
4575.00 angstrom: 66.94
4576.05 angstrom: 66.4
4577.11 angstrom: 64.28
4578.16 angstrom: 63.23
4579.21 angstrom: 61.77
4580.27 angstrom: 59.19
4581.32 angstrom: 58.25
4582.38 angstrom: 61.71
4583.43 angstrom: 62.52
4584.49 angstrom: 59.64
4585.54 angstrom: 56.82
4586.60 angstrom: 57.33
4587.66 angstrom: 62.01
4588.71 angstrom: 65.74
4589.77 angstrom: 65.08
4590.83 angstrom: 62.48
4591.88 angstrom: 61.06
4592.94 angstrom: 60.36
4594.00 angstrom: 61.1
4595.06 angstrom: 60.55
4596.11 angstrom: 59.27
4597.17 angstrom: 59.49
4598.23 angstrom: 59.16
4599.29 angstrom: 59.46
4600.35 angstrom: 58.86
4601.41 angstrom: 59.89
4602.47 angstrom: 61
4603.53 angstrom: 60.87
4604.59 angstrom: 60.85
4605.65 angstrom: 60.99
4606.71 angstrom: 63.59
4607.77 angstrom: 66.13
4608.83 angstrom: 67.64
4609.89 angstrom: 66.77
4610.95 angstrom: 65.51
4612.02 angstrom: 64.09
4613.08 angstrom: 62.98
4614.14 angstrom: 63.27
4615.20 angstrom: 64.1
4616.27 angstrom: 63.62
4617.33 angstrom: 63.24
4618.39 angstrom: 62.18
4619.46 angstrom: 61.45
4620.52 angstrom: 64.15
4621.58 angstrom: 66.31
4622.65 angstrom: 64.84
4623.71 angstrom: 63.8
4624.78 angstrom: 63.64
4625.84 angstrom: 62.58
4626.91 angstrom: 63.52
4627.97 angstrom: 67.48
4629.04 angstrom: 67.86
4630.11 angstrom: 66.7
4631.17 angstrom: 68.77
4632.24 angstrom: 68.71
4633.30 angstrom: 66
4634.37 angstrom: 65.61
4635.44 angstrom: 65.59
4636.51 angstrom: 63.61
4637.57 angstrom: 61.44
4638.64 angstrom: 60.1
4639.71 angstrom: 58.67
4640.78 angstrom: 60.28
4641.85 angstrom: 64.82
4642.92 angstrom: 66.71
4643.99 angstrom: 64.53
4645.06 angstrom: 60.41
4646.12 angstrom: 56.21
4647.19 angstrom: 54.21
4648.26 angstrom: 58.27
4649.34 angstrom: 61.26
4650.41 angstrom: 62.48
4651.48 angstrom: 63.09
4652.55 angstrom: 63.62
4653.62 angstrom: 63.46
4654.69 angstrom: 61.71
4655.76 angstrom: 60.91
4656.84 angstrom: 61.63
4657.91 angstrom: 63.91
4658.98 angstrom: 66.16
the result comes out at -1.5 angstrom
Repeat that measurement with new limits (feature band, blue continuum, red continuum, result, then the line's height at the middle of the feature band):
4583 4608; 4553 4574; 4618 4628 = 0.8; 63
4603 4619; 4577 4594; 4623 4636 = 0.1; 63.9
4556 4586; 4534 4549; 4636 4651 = -0.9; 60.5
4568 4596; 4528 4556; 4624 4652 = -0.7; 60.6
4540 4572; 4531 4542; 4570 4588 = -1.0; 59.8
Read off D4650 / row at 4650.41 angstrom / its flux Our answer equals 62.48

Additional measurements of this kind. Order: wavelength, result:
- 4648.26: 58.27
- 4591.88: 61.06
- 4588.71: 65.74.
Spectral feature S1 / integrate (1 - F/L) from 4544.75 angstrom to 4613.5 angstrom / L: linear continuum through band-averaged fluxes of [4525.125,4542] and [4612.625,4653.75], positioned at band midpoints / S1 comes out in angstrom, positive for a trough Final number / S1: -2.4 angstrom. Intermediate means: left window 56.7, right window 63.3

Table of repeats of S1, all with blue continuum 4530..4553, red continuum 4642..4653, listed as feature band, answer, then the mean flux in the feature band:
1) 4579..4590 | -0.1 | 60.8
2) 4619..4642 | -1.3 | 64.4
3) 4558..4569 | -0.5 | 62.7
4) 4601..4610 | -0.4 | 63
